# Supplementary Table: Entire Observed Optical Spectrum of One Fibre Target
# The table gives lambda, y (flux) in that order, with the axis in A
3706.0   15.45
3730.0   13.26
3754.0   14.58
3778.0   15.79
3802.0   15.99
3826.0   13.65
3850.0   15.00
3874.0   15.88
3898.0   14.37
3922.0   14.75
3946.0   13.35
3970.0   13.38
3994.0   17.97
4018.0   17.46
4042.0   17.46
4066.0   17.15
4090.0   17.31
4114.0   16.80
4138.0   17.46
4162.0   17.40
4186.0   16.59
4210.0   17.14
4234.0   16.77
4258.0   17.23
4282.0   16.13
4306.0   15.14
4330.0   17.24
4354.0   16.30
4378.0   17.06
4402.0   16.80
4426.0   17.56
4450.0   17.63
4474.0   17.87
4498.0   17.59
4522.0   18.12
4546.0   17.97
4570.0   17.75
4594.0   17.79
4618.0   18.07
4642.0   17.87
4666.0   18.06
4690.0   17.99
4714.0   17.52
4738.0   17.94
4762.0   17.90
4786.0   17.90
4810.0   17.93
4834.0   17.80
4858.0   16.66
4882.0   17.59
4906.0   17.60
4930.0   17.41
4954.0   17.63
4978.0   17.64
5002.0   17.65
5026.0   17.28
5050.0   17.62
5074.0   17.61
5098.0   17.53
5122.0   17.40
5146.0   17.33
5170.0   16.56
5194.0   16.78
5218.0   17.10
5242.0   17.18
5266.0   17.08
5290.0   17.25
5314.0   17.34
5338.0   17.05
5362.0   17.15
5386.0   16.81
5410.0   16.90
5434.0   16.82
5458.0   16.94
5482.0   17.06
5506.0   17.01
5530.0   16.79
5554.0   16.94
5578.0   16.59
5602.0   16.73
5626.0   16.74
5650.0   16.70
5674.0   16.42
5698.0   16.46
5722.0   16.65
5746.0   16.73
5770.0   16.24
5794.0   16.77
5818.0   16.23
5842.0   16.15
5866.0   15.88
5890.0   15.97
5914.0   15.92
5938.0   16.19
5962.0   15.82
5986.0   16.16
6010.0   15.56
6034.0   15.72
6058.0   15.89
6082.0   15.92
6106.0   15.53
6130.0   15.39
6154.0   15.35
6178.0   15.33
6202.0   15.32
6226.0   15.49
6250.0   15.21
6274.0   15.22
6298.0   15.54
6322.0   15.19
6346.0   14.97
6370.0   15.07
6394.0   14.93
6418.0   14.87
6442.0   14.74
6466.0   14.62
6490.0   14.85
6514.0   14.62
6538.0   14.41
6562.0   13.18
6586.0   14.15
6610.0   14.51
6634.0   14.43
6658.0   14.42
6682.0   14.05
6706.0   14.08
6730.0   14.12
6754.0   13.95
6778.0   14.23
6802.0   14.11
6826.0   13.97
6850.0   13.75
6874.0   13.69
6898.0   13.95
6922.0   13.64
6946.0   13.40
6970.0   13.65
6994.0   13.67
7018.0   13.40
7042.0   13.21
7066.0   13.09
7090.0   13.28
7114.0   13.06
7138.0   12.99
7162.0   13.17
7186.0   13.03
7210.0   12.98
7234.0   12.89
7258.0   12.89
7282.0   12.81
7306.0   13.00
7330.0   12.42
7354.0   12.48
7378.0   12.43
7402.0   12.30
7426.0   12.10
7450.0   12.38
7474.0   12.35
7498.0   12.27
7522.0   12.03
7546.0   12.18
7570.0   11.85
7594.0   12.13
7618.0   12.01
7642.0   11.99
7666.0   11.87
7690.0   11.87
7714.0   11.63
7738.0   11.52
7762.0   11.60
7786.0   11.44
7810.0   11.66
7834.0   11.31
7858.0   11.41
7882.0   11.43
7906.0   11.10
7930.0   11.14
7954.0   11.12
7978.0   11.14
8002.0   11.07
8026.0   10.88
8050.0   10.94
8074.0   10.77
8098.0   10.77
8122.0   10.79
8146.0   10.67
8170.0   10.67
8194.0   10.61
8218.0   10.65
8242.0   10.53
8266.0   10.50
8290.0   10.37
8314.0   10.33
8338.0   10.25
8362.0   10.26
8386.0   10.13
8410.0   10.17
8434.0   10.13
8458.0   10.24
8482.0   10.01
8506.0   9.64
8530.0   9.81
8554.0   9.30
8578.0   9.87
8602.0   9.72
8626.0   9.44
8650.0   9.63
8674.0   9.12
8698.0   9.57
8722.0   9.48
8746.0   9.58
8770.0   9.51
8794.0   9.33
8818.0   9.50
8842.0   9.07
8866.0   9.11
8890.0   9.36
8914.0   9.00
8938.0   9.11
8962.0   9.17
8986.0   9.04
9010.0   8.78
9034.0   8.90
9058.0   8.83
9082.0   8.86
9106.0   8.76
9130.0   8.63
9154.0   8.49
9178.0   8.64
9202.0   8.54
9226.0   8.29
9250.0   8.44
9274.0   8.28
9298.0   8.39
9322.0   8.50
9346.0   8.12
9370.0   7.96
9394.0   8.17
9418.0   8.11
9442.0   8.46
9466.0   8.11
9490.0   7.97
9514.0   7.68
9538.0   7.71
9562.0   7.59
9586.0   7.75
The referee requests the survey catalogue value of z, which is 0.00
